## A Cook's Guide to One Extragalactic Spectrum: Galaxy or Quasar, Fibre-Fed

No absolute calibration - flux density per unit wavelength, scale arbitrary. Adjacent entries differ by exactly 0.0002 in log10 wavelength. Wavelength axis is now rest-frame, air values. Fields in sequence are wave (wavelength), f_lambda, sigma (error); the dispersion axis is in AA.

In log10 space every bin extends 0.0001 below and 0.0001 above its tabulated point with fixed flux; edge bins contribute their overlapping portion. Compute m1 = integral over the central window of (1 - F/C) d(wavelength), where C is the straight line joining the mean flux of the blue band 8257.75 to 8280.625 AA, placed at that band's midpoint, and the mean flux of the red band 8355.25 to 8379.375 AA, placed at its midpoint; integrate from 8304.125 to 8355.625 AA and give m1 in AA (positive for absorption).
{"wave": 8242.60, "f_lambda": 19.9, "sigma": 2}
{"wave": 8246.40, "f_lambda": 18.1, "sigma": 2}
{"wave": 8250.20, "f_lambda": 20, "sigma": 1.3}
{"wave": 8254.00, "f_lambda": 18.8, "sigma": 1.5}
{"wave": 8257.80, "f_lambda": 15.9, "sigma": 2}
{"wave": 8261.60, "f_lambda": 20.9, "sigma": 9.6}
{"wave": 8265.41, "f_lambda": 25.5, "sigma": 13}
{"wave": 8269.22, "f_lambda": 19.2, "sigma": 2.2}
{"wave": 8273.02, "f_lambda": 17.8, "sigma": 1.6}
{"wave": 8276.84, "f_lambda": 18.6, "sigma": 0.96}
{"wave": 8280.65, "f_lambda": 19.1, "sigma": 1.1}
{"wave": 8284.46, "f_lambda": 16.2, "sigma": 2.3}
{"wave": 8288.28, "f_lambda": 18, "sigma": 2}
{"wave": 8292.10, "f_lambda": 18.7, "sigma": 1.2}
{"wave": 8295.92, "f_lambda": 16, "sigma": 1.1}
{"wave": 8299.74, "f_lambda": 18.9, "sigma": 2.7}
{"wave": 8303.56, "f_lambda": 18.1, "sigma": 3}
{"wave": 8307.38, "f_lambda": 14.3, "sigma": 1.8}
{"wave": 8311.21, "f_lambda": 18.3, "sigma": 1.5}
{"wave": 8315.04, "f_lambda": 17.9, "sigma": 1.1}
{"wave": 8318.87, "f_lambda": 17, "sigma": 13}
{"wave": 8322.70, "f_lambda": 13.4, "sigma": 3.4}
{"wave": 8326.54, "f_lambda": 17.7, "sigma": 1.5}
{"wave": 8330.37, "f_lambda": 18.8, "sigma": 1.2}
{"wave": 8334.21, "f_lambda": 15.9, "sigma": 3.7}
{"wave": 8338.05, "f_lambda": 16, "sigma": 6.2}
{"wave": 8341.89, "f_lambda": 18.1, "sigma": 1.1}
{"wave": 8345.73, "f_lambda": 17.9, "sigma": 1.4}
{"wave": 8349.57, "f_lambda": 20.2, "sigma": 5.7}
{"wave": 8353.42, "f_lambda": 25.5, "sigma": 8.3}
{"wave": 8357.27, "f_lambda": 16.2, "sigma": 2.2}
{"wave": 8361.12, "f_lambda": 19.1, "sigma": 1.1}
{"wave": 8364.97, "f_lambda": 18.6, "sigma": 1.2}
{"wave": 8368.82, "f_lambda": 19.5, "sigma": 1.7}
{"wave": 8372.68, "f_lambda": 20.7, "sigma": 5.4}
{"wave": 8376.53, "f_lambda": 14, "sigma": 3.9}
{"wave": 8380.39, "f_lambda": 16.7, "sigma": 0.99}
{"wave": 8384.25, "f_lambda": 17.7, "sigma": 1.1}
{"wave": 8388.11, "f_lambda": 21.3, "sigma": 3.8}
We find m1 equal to 2.5 AA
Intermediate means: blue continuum 19.9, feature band 17.8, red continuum 18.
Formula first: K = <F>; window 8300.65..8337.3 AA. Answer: 16.9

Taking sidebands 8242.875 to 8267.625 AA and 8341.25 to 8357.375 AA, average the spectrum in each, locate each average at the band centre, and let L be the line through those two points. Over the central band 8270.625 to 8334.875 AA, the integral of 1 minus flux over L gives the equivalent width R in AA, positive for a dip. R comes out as 8.3 AA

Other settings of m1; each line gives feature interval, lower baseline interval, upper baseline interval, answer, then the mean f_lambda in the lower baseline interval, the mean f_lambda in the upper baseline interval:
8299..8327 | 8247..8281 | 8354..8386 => 3.0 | 19.5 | 18.1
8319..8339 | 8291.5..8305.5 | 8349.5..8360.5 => 3.0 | 17.9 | 20.5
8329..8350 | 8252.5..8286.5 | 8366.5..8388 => 0.9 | 19.1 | 18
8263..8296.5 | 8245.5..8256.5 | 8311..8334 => -1.5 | 18.9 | 17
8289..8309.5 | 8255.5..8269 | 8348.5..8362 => 3.2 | 20.5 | 20.3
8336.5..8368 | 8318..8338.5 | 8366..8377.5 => -2.6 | 16.5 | 18.5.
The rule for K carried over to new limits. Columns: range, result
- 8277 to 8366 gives 17.8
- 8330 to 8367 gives 18.6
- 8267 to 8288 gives 18.3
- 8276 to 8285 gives 18.2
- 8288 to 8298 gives 17.5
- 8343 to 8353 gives 19.9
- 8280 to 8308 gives 17.5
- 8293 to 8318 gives 17.3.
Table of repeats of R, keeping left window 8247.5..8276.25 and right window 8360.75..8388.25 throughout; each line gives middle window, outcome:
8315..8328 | 1.81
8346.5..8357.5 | -1.50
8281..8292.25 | 0.96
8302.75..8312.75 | 1.23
